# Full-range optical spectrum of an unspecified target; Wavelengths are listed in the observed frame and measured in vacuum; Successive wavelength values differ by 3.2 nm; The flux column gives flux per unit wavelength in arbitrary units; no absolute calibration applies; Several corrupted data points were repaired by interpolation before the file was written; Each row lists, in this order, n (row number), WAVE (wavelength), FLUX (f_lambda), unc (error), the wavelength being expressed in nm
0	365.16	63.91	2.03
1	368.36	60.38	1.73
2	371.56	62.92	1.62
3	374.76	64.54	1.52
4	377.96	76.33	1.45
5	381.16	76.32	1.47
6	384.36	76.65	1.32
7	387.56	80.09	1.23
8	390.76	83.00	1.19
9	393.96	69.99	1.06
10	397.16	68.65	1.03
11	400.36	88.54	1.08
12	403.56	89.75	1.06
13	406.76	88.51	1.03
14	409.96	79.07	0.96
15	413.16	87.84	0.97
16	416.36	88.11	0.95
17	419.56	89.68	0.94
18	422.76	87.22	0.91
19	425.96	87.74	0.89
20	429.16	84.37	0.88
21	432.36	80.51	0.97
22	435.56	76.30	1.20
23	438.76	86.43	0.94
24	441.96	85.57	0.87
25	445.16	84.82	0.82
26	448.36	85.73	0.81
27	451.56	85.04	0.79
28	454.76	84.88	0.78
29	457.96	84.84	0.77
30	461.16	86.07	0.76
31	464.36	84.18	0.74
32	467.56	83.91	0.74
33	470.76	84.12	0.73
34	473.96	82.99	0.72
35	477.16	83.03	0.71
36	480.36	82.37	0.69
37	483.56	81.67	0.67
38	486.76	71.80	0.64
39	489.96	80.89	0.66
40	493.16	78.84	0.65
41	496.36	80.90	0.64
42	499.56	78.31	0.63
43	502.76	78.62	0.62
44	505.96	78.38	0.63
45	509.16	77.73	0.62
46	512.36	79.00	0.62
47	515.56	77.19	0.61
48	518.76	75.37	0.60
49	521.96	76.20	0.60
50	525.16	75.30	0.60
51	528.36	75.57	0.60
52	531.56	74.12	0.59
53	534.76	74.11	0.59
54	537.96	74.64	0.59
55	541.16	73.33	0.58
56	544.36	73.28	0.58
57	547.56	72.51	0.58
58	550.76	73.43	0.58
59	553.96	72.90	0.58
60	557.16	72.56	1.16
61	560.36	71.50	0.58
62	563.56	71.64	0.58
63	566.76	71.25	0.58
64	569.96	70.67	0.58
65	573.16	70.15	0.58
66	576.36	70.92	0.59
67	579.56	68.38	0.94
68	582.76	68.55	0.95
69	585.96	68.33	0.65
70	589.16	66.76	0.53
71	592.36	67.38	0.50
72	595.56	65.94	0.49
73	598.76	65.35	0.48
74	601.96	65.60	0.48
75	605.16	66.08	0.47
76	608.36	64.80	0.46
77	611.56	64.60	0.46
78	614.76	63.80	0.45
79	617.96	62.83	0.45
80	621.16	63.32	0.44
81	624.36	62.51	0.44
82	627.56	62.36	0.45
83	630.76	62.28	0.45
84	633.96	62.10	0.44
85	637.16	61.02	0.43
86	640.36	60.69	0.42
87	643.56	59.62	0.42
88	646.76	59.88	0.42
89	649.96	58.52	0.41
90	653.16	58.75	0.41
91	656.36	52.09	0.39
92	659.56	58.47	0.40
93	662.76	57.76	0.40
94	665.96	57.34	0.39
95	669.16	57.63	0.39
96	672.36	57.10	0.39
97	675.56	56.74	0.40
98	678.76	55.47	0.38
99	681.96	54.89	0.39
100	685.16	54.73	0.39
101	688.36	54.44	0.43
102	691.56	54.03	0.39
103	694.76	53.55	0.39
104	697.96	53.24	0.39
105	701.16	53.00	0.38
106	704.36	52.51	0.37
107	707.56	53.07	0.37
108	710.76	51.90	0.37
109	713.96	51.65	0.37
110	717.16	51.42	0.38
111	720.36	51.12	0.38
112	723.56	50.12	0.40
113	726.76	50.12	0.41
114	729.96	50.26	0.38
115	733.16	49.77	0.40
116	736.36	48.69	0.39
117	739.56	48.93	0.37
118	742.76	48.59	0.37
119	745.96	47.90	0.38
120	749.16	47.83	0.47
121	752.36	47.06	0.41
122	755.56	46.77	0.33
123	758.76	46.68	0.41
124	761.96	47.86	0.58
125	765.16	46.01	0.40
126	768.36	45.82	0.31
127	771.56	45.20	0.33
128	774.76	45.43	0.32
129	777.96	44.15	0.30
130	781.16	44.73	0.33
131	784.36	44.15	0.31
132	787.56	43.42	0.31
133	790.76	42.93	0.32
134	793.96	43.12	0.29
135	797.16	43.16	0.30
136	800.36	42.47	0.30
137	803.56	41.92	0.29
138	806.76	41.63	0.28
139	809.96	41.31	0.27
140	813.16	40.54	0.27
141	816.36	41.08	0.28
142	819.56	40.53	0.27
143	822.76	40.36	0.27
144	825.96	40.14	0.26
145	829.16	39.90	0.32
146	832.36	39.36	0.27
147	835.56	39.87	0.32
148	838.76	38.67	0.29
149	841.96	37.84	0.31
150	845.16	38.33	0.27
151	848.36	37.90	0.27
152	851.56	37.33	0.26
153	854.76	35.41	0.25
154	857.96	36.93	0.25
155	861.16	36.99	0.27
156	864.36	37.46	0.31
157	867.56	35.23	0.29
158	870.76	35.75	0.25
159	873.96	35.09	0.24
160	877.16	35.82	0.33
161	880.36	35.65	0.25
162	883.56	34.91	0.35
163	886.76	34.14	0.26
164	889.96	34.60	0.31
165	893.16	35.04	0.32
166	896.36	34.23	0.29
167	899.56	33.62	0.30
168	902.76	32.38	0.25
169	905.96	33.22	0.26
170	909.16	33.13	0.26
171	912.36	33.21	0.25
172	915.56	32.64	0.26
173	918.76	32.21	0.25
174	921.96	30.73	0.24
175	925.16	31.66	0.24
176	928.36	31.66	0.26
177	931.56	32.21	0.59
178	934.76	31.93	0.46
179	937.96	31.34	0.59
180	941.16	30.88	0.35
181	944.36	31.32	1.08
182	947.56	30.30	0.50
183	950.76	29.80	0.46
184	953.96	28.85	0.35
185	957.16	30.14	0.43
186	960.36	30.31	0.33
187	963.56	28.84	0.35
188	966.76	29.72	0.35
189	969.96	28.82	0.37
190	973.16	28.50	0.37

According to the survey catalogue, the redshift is 0.00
